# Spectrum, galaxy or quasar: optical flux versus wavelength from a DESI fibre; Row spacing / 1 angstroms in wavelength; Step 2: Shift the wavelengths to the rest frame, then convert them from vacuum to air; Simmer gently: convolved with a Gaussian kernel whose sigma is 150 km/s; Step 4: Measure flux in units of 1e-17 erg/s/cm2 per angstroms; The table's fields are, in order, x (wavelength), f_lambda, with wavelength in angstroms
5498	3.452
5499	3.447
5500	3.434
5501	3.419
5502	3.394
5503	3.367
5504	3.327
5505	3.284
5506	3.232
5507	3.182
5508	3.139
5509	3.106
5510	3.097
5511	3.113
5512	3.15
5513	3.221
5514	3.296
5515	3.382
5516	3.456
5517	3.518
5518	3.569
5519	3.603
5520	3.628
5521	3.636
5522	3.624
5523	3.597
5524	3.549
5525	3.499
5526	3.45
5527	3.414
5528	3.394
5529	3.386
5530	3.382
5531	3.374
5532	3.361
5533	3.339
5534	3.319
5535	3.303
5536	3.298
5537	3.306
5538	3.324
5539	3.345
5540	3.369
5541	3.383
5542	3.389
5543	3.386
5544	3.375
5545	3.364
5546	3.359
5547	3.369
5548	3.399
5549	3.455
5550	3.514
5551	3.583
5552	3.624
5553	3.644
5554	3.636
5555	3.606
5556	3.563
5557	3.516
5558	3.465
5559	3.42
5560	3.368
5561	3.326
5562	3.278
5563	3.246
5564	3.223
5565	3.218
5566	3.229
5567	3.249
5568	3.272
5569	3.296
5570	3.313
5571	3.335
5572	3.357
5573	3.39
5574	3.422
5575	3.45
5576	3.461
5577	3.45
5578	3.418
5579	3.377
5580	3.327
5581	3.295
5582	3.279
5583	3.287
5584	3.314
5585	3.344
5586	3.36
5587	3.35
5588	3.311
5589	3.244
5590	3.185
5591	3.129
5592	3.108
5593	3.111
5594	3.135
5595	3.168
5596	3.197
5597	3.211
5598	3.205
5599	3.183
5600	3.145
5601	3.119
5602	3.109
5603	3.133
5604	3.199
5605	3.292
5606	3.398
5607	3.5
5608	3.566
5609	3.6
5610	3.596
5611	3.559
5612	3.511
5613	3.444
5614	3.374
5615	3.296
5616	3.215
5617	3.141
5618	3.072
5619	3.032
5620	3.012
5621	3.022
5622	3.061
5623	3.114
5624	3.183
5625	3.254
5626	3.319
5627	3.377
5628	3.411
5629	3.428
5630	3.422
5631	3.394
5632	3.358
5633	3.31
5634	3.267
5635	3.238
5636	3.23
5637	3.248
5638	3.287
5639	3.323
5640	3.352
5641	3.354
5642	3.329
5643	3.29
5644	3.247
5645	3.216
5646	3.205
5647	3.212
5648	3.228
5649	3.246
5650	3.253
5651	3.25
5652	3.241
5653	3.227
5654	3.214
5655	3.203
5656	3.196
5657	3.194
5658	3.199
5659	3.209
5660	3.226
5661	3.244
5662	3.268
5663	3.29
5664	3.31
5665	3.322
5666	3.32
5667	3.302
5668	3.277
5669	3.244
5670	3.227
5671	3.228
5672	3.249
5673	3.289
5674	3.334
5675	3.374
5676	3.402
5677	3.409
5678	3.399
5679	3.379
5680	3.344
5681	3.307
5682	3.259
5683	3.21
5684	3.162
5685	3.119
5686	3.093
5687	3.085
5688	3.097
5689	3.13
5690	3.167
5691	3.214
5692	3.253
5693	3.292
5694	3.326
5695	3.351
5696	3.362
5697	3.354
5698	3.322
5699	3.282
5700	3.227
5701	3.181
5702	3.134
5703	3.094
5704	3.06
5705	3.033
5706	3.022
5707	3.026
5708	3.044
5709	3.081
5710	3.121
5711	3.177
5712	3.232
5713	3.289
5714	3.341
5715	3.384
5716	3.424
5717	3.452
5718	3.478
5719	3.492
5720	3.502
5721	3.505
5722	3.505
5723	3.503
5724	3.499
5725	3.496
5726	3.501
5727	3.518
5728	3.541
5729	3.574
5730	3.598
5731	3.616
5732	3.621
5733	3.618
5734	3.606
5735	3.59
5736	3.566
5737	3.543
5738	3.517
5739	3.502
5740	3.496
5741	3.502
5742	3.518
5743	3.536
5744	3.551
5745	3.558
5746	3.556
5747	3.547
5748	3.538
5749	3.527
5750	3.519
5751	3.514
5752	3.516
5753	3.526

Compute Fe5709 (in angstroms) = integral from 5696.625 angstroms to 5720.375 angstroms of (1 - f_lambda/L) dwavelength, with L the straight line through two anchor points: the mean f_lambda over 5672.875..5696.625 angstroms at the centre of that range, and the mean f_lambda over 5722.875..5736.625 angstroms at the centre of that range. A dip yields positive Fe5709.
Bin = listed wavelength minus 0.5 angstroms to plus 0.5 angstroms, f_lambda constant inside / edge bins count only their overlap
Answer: 1.3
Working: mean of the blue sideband 3.26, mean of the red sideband 3.56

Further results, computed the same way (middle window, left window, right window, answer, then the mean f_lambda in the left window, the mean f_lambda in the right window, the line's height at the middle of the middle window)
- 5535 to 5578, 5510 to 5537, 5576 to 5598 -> -0.7 angstroms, 3.41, 3.27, 3.34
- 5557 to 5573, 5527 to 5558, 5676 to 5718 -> 0.4 angstroms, 3.42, 3.23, 3.39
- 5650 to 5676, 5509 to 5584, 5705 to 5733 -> 1.0 angstroms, 3.39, 3.39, 3.39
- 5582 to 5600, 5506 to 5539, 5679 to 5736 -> 0.7 angstroms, 3.37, 3.32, 3.35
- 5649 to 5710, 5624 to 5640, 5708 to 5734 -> 2.7 angstroms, 3.32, 3.44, 3.38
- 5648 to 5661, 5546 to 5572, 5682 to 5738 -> 0.5 angstroms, 3.4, 3.33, 3.36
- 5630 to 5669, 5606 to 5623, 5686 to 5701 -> 0.1 angstroms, 3.31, 3.24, 3.28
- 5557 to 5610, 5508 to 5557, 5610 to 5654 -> 0.7 angstroms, 3.42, 3.27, 3.34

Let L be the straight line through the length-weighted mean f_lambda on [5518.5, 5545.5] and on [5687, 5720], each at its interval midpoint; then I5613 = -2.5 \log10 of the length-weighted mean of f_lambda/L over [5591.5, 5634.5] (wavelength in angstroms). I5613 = 0.02 mag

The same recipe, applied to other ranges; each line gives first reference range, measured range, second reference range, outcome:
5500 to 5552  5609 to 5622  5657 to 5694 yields 0.01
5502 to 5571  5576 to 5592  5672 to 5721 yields 0.01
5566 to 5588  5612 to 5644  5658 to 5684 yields 0.02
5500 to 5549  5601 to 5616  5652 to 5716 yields -0.03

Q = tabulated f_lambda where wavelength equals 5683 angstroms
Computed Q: 3.21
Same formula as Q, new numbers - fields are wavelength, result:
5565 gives 3.218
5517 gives 3.518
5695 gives 3.351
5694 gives 3.326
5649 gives 3.246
